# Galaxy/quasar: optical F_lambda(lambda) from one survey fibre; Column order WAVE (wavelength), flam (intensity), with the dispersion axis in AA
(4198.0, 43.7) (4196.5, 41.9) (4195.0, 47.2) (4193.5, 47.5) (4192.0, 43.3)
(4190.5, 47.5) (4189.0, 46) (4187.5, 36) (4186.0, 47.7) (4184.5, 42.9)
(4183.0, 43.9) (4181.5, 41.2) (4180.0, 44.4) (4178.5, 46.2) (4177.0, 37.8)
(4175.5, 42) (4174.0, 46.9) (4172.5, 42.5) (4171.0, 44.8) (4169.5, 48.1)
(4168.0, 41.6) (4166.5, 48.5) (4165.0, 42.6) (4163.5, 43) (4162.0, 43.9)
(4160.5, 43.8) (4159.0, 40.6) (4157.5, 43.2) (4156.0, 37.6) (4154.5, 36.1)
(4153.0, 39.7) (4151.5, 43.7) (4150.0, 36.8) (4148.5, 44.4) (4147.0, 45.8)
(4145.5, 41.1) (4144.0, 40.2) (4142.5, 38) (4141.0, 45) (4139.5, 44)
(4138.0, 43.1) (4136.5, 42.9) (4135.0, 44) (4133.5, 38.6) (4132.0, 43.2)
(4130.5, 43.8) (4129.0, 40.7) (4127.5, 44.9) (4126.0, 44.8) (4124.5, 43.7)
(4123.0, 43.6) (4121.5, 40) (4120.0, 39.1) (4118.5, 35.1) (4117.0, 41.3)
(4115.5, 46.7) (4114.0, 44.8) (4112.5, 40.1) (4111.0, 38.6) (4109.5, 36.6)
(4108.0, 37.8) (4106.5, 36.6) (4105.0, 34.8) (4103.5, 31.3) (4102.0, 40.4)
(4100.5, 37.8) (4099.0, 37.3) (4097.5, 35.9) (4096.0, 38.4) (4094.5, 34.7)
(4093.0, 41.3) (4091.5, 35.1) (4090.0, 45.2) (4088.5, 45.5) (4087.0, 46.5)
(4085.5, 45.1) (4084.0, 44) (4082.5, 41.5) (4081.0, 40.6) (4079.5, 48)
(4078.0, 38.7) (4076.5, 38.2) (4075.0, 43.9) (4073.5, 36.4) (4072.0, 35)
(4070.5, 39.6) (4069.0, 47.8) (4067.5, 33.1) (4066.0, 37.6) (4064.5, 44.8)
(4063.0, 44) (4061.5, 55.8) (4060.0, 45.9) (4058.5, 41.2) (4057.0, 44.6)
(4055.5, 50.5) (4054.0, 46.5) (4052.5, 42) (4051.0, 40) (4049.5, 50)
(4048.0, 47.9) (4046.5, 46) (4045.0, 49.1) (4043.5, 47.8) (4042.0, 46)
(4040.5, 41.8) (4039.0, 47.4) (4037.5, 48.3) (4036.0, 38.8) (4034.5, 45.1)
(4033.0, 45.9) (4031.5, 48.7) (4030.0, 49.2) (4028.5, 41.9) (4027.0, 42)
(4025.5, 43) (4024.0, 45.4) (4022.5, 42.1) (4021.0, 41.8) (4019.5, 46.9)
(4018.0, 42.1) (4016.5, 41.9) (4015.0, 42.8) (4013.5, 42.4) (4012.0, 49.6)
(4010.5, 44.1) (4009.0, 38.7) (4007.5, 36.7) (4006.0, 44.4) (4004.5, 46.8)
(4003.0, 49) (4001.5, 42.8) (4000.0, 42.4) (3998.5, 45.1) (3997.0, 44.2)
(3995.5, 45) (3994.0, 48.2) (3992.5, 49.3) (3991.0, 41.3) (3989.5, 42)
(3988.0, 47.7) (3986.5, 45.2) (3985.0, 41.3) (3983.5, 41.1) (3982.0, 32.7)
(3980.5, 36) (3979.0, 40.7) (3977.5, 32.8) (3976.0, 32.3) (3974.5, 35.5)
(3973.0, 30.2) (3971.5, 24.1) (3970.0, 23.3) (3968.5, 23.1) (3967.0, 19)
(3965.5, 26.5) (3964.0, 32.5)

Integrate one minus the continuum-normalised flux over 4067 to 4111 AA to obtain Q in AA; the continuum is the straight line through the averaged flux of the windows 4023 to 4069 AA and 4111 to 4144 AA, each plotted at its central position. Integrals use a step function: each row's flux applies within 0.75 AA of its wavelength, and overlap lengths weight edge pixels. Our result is 4.0 AA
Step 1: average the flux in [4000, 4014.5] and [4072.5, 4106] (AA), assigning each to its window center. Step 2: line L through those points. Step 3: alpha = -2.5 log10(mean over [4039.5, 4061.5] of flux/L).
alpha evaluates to -0.106 mag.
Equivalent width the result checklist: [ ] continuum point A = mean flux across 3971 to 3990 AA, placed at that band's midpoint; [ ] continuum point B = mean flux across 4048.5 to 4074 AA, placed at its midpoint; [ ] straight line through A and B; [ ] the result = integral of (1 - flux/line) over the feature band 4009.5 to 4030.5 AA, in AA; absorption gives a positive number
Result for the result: -1.9 AA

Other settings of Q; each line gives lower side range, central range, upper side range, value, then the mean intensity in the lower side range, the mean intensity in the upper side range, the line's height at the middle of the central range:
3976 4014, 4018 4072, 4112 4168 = -2.8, 42.6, 42.1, 42.4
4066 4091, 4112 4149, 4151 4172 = -0.1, 41.6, 42.6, 42.3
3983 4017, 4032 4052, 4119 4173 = -1.0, 44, 42.4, 43.6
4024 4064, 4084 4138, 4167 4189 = 4.9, 45.7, 43.4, 44.6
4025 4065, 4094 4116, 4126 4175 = 3.0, 45.7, 42.6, 44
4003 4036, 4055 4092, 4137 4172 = 0.5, 43.9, 42.4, 43.3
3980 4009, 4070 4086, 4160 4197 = 1.0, 43.2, 44.1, 43.6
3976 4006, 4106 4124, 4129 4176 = 1.0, 42.6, 42.5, 42.6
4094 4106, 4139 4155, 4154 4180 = -0.1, 36.4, 43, 41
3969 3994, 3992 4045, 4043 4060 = -3.4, 37.4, 45.9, 41.9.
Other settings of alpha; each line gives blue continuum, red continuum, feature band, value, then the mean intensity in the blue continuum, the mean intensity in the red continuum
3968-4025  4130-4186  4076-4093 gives -0.02 mag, 40.6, 42.7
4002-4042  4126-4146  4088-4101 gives 0.11 mag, 44.1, 42.4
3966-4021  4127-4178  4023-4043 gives -0.11 mag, 39.7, 42.4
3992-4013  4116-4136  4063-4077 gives 0.09 mag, 44.7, 41.8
